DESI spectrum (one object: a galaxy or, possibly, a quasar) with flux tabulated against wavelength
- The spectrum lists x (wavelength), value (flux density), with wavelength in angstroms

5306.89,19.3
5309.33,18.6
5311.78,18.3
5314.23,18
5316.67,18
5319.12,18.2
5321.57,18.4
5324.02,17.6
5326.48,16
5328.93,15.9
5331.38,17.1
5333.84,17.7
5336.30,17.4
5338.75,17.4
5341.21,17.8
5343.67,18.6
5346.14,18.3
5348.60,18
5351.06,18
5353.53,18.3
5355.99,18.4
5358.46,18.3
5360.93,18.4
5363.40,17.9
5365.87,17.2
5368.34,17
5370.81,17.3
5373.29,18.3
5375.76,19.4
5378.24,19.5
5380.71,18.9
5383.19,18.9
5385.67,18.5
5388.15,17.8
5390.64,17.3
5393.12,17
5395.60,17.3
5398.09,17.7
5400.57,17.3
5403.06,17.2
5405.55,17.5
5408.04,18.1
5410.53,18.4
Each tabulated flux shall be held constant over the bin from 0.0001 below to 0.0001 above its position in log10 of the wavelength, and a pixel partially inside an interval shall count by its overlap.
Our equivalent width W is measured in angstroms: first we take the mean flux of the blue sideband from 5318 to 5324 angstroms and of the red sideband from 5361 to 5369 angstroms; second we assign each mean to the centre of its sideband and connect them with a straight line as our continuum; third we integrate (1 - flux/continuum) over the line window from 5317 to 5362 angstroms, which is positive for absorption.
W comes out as 0.3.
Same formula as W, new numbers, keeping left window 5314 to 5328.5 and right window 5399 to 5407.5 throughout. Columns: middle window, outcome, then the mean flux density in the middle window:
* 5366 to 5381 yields -0.7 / 18.3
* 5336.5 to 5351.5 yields -0.4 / 18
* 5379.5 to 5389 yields -0.6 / 18.6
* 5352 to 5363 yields -0.5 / 18.3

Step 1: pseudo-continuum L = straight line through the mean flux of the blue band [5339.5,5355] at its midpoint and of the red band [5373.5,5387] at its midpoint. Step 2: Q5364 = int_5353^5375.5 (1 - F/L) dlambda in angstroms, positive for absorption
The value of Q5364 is 0.8 angstroms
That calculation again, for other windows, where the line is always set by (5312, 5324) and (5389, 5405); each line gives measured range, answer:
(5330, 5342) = 0.3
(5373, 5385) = -1.1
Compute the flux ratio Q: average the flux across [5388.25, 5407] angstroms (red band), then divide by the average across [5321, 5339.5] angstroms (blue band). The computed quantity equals 1.01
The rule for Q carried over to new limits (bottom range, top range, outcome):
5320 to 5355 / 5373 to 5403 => 1.03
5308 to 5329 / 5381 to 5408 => 1.00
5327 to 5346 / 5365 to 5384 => 1.05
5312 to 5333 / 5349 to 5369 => 1.03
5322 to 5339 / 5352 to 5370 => 1.05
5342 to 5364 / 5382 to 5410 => 0.97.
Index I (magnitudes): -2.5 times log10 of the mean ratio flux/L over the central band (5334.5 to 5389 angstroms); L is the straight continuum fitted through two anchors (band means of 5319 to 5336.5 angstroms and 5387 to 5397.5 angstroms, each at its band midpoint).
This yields -0.053 mag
